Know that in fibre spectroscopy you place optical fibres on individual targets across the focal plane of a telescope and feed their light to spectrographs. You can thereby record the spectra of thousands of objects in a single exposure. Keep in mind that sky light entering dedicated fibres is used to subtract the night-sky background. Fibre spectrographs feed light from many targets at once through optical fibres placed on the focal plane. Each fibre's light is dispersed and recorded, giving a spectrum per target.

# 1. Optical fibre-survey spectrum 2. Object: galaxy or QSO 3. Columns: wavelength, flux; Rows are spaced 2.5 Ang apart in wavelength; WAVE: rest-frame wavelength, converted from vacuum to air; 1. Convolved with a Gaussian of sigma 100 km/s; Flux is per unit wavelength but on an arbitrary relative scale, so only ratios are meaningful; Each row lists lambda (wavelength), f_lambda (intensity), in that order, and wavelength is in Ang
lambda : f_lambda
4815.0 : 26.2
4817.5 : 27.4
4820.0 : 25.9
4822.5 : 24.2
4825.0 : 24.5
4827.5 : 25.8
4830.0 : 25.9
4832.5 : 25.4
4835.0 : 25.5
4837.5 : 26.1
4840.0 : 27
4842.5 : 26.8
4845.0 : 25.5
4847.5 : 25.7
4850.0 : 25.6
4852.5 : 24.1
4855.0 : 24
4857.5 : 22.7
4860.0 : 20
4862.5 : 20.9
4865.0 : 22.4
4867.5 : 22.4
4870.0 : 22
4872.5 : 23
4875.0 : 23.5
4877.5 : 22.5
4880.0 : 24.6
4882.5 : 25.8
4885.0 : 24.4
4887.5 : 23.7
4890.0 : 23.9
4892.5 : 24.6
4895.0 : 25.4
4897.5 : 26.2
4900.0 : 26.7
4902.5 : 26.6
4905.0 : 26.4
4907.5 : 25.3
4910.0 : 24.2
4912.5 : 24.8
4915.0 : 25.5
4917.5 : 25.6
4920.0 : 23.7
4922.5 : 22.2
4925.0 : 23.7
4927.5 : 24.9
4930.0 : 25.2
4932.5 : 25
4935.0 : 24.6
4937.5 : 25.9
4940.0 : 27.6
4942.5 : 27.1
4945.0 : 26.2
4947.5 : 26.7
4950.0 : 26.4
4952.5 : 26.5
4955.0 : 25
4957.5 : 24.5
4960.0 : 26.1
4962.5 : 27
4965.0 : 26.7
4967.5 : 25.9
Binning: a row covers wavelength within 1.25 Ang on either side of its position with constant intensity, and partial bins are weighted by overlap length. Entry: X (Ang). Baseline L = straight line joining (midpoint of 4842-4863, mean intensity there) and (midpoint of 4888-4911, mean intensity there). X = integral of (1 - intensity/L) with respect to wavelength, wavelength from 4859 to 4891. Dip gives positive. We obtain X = 2.1 Ang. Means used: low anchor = 23.9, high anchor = 25.4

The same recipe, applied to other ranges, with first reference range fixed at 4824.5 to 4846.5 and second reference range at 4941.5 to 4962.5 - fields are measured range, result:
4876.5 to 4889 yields 0.8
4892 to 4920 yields 0.5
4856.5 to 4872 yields 2.5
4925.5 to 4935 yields 0.4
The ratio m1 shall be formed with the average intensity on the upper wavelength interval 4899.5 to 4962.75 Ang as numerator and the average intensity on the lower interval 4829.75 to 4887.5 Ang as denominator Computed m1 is 1.06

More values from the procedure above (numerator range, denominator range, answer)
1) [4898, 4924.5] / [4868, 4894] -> 1.06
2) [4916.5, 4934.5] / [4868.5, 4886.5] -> 1.03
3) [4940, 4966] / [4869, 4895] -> 1.10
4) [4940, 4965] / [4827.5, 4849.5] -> 1.01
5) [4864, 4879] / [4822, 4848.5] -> 0.88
